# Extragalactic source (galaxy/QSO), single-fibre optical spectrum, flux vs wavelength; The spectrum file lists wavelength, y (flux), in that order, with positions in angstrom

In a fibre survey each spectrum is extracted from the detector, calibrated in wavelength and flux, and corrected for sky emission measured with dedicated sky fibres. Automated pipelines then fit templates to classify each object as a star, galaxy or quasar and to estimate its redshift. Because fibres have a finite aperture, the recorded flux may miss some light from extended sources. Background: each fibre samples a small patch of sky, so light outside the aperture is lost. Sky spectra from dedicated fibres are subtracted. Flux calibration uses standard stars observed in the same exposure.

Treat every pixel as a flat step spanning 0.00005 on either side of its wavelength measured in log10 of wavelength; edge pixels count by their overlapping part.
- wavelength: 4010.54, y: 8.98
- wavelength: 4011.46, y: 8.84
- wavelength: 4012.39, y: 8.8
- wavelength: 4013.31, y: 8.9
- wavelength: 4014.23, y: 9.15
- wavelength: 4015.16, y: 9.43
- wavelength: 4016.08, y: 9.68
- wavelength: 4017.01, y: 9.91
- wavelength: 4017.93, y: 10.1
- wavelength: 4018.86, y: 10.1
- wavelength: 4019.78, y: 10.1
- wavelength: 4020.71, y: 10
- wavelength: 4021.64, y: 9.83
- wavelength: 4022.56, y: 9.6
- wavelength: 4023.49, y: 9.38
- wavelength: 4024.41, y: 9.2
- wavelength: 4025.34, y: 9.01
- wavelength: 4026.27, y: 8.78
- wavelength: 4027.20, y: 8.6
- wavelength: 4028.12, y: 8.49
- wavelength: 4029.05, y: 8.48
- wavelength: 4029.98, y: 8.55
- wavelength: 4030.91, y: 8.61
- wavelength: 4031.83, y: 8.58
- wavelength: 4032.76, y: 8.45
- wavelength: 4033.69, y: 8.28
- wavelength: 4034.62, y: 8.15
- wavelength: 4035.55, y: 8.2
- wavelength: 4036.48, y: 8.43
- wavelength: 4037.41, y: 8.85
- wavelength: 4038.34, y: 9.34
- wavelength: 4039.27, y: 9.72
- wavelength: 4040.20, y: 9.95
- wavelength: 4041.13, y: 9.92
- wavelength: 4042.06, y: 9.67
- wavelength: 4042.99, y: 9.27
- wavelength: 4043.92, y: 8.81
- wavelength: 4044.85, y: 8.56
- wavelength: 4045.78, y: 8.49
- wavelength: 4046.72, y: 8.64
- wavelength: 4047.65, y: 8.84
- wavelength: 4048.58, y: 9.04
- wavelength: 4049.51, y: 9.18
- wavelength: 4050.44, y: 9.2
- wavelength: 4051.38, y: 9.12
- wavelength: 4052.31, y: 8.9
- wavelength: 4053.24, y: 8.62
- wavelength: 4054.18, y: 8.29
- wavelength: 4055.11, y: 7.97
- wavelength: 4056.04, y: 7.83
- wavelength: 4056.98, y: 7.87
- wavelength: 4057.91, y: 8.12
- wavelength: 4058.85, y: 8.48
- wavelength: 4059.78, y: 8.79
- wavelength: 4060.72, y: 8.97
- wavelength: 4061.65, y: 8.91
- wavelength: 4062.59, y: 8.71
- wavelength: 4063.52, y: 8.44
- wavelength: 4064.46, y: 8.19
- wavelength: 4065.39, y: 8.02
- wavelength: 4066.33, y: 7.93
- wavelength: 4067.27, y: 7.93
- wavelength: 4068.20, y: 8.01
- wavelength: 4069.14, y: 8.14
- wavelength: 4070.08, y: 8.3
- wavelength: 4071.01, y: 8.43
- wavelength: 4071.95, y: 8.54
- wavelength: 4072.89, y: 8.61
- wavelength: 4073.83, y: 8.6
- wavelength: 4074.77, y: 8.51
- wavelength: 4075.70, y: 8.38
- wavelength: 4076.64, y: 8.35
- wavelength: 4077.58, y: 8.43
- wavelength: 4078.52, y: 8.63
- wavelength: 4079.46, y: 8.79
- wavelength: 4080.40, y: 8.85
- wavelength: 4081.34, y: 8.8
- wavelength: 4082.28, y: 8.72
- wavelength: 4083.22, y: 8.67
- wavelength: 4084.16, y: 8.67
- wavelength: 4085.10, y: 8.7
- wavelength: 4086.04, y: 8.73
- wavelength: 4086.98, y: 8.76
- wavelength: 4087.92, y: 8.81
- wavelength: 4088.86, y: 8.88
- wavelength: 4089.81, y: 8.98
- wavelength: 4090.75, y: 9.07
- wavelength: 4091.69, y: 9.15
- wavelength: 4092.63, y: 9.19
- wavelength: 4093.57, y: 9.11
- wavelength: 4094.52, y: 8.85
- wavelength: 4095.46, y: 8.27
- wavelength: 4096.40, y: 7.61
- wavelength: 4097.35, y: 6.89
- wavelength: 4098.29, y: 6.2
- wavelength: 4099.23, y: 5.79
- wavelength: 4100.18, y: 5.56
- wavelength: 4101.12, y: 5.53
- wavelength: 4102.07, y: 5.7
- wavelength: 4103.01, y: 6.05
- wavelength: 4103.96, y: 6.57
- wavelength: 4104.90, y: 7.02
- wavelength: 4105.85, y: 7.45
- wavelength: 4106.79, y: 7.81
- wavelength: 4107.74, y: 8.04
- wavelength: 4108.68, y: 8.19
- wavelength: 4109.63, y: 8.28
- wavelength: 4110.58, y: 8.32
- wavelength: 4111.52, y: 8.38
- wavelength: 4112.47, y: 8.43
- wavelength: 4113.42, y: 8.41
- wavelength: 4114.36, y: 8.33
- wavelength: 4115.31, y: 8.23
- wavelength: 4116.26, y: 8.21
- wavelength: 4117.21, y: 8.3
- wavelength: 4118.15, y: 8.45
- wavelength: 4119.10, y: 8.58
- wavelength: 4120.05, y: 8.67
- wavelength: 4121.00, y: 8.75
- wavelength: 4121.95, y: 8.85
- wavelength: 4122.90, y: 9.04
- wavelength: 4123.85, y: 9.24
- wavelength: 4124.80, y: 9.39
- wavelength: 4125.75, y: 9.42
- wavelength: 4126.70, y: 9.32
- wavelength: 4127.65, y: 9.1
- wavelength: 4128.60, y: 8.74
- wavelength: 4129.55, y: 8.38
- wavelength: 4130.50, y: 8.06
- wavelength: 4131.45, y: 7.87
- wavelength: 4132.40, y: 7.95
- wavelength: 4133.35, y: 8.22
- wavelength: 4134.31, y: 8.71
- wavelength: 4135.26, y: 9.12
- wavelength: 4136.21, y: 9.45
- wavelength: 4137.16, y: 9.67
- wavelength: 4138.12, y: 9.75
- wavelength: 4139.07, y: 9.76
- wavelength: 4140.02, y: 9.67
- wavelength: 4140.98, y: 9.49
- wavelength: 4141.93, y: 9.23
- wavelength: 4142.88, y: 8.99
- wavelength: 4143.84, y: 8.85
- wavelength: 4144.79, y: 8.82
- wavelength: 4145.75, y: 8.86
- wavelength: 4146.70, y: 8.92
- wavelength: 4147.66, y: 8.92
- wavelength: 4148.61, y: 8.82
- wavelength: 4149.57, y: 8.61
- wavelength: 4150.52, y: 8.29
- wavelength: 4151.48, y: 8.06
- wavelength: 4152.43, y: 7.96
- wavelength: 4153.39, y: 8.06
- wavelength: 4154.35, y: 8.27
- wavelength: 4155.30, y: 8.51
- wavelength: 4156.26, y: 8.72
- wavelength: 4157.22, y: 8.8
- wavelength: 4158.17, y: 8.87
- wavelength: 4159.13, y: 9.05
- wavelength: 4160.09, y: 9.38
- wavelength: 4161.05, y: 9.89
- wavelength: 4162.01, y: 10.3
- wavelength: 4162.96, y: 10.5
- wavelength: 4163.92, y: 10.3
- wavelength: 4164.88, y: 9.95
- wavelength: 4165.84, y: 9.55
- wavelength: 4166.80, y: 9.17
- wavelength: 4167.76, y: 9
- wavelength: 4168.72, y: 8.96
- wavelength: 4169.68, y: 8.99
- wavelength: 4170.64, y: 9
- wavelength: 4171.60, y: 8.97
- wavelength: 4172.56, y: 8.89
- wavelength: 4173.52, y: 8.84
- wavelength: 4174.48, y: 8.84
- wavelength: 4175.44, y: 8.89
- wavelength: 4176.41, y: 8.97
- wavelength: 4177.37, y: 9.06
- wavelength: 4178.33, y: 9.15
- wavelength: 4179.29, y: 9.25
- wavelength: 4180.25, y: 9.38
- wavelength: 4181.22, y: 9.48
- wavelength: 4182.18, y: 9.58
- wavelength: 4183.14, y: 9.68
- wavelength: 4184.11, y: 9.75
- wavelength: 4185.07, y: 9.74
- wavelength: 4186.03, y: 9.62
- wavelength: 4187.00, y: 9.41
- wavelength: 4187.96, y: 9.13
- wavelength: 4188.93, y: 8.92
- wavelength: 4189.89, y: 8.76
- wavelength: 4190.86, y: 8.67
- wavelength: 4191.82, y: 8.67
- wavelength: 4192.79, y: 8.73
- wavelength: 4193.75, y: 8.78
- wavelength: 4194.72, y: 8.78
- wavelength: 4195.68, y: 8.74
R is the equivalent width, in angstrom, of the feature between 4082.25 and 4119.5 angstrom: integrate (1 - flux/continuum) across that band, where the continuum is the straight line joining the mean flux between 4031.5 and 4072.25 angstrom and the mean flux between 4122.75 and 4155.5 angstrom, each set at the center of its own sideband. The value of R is 3.4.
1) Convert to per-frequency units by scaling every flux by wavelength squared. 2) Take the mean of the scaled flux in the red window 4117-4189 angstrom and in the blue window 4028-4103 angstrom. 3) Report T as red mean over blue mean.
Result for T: 1.12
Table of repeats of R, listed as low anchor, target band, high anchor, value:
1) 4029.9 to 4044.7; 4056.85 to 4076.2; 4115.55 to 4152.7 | 1.12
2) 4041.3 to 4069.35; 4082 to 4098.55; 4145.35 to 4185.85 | 0.39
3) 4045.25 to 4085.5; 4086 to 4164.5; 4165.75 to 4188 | 3.50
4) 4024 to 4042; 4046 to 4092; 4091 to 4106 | -3.81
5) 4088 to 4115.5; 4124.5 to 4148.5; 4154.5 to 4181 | -1.30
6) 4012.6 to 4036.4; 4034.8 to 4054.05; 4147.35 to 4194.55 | 0.16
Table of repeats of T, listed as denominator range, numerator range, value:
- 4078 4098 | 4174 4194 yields 1.11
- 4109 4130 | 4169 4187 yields 1.09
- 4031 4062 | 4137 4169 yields 1.09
